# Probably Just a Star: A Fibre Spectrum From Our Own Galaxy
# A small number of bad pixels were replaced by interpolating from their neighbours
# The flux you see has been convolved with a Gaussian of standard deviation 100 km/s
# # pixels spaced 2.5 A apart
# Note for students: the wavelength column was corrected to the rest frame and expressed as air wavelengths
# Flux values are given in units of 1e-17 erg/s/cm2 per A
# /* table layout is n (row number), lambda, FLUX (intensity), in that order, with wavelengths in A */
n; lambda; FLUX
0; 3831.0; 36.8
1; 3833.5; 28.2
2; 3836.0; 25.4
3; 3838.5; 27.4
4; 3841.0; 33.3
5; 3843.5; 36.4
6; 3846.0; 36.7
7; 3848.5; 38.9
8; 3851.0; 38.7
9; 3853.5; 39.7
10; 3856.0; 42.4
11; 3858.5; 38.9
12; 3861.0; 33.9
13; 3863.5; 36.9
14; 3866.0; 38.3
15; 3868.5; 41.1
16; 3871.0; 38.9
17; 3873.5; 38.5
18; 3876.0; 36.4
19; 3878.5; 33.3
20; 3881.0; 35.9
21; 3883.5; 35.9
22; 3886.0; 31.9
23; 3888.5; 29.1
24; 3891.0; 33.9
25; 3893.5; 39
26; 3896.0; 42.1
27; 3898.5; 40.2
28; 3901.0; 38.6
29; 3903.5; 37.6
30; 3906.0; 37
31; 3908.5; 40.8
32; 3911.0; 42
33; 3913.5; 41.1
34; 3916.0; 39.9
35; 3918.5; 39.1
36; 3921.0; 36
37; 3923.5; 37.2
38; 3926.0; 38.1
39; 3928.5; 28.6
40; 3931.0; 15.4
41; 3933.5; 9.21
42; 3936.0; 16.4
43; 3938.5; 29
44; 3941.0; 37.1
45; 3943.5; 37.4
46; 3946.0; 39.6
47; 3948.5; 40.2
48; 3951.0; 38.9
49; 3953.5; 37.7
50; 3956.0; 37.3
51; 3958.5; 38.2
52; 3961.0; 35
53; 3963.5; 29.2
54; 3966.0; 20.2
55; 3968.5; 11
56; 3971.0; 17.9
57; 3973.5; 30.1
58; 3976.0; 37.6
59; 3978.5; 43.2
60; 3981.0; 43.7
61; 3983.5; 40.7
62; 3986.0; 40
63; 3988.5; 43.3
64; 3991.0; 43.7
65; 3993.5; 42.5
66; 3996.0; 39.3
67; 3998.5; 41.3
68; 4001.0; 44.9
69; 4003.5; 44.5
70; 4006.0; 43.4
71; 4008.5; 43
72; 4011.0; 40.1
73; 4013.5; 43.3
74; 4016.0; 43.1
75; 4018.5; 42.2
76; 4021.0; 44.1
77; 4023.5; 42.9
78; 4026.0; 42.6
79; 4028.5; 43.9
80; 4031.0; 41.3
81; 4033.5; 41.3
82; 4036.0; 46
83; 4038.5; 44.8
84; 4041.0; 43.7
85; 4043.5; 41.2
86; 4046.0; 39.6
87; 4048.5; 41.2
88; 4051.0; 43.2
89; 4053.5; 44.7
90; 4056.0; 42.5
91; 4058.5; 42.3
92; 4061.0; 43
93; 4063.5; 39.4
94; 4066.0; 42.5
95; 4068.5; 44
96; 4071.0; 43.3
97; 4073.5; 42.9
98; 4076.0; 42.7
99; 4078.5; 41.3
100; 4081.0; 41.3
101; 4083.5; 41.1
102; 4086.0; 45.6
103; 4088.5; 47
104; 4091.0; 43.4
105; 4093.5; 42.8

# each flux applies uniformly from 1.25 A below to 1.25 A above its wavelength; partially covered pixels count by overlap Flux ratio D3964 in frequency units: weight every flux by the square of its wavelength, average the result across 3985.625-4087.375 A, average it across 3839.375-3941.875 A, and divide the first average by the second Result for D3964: 1.30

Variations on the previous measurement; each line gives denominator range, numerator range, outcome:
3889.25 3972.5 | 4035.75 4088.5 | 1.37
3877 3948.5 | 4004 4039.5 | 1.32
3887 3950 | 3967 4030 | 1.19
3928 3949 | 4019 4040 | 1.64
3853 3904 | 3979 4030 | 1.22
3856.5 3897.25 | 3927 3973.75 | 0.82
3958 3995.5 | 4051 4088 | 1.30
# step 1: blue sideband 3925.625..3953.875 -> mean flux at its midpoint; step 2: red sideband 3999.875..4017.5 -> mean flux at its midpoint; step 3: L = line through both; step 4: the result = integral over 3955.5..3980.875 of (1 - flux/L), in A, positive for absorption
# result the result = 3.68 A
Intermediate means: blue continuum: 30.2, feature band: 30.4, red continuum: 43.2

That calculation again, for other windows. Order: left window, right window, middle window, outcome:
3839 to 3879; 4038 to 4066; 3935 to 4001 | 8.1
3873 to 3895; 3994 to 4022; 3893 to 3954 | 3.5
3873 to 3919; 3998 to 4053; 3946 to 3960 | 0.5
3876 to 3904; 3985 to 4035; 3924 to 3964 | 7.4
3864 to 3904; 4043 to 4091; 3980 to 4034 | -2.4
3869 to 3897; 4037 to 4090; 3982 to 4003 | -1.0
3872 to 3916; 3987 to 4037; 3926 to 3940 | 6.2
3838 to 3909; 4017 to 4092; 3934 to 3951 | 2.9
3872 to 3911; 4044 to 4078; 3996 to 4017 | -1.1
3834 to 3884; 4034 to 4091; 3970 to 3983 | 1.6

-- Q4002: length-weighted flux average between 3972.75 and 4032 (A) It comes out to 42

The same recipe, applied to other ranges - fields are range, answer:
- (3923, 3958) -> 31.6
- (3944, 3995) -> 35.5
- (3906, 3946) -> 32.9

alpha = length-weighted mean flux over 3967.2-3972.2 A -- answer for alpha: 14.5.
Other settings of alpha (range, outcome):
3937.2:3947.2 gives 35.7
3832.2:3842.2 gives 28.6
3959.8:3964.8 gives 32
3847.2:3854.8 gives 39.1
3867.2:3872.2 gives 40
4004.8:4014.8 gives 42.4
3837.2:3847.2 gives 33.4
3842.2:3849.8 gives 37.3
